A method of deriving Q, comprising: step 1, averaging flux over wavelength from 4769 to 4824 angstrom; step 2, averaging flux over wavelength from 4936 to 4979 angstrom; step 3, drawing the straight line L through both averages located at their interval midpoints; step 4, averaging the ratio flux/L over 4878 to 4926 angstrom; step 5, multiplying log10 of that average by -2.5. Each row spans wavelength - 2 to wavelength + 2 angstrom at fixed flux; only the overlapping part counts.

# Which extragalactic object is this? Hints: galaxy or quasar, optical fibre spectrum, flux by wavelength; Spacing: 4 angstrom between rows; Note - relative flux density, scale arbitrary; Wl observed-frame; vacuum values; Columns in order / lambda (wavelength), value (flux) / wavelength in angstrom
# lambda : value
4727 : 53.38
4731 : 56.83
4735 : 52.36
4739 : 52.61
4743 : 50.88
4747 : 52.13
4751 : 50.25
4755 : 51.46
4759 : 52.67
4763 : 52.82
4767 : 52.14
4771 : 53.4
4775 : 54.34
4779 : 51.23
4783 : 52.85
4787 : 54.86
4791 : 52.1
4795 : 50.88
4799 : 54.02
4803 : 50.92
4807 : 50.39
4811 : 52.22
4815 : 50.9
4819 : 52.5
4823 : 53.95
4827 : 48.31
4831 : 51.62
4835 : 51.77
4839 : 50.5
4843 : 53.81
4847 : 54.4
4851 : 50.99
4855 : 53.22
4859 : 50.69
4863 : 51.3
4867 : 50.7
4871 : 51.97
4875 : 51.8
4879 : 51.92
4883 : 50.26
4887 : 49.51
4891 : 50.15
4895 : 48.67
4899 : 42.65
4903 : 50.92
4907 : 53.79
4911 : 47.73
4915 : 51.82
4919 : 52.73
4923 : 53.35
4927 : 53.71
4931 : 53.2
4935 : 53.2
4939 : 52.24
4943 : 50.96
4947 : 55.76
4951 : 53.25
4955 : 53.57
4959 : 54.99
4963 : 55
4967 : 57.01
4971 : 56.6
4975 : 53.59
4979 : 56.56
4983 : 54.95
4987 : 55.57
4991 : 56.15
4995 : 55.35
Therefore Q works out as 0.07 mag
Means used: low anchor 52.4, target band 50.3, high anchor 54.4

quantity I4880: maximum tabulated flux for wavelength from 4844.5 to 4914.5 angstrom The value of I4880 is 54.4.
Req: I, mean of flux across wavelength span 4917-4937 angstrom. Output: 53.2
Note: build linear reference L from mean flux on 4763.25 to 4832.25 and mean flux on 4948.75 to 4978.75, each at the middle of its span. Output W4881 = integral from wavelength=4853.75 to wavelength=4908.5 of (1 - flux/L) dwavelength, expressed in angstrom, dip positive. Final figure 3.2 angstrom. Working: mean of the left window 52.2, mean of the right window 55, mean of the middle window 50.5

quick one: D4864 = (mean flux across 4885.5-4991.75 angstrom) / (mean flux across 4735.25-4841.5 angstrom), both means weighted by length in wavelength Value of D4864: 1.0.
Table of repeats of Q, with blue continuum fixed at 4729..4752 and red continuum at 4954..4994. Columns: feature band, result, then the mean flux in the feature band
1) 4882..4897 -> 0.10 mag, 49.6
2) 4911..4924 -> 0.06 mag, 51.8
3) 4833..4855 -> 0.03 mag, 52.4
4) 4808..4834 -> 0.04 mag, 51.5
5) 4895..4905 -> 0.16 mag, 47.2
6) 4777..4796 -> 0.01 mag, 52.5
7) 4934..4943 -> 0.06 mag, 52.3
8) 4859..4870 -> 0.06 mag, 51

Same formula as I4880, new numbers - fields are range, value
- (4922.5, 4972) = 57.01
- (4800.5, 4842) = 53.95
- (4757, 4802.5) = 54.86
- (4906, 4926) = 53.79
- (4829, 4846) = 53.81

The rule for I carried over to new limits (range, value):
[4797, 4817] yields 51.7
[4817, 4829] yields 51.6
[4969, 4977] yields 55.1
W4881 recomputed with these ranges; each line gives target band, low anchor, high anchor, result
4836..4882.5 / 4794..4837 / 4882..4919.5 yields -1.15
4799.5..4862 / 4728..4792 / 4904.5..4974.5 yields 1.42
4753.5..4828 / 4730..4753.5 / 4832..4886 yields -0.28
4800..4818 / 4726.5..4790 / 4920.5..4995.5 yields 0.62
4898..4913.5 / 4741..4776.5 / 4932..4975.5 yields 1.28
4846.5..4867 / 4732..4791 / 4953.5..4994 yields 0.76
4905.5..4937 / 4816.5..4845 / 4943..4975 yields 0.87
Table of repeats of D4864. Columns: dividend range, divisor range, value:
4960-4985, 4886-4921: 1.12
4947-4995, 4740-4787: 1.06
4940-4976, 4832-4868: 1.05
